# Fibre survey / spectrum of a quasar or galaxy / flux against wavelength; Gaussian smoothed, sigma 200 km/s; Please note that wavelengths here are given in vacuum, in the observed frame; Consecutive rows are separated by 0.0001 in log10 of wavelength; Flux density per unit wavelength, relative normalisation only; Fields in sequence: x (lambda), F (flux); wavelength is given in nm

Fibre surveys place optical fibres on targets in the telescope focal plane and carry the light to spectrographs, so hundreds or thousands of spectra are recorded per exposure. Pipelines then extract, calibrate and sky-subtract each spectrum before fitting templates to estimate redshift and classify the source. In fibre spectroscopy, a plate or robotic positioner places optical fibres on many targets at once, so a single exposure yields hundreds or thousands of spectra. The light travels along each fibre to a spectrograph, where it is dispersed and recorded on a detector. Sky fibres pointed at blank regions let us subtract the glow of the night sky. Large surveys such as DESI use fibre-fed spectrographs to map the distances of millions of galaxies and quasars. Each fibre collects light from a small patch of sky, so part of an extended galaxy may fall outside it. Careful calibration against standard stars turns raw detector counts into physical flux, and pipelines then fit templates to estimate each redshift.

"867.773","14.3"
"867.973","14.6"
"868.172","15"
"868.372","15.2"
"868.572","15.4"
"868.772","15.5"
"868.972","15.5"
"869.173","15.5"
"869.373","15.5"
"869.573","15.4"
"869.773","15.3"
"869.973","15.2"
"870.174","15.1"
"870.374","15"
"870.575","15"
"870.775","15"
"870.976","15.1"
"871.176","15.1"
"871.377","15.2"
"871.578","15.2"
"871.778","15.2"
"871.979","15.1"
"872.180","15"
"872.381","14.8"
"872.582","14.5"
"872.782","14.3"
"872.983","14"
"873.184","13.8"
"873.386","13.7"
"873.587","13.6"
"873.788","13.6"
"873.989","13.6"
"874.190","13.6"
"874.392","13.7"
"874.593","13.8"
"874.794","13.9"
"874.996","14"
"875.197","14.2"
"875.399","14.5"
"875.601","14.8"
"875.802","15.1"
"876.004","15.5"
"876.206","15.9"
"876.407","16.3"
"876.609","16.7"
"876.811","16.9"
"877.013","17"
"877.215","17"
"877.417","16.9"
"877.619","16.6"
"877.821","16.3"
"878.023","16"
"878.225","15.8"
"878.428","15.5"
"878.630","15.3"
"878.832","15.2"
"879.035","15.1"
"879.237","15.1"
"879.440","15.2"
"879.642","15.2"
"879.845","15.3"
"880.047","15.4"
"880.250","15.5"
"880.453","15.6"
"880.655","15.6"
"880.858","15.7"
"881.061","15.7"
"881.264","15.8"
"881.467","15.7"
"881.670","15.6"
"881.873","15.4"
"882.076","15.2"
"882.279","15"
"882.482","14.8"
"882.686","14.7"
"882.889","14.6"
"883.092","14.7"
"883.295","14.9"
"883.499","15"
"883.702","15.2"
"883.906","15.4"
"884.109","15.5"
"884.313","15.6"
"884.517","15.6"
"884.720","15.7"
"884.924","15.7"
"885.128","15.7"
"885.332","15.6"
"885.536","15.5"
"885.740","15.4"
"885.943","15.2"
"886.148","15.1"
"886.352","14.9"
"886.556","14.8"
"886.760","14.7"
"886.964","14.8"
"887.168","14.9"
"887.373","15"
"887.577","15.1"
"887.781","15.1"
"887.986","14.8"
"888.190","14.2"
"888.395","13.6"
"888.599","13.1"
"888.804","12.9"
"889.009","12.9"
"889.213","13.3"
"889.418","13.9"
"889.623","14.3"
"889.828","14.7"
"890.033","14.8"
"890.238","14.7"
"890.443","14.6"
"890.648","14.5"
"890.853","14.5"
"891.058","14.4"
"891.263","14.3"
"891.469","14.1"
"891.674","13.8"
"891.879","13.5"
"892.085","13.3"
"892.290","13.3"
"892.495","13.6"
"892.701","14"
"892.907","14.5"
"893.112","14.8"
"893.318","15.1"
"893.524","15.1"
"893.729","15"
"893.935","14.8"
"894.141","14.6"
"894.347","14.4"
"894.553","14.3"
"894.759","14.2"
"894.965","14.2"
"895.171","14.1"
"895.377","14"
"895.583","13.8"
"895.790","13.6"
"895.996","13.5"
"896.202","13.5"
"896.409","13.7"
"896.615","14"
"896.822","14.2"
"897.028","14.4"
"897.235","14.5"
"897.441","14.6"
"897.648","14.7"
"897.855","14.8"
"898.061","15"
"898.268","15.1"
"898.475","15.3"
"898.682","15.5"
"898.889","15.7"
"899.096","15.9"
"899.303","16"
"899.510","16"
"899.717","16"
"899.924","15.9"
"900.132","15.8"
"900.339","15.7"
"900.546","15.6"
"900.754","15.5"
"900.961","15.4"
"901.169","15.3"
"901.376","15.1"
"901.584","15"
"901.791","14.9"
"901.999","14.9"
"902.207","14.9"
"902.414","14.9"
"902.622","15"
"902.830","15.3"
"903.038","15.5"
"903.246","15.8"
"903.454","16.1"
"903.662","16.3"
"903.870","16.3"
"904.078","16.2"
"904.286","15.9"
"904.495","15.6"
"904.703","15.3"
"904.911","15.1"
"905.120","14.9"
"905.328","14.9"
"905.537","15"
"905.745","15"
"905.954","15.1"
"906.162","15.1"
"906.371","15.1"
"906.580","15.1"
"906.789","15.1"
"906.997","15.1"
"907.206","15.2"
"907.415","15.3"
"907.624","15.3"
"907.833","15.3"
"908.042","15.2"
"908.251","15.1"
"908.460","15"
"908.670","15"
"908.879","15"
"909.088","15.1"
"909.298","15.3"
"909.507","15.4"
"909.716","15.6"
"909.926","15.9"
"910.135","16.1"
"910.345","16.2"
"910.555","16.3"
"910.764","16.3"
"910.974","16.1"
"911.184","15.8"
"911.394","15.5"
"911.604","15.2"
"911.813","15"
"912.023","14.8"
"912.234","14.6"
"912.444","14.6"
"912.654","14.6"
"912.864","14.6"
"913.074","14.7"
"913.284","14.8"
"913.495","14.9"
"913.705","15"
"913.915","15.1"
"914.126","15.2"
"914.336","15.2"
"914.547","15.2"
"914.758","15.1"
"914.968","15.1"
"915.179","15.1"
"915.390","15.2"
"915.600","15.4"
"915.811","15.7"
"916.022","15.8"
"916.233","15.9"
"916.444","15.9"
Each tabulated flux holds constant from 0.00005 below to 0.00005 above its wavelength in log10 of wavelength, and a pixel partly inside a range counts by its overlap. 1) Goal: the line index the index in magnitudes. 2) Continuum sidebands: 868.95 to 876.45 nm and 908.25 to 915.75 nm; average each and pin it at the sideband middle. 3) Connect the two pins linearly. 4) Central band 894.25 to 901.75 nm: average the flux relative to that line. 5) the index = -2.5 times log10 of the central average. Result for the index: 0.02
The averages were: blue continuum 14.7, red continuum 15.3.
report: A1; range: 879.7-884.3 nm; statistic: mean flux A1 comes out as 15.3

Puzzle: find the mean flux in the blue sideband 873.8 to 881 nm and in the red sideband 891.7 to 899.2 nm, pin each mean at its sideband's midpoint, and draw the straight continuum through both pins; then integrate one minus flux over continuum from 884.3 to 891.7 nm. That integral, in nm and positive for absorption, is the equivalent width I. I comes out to 0.08 nm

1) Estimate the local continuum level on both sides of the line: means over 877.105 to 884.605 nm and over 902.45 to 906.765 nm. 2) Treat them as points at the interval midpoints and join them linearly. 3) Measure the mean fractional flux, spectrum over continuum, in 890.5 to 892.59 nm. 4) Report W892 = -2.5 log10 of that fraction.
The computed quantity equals 0.11 mag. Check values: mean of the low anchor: 15.5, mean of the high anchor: 15.4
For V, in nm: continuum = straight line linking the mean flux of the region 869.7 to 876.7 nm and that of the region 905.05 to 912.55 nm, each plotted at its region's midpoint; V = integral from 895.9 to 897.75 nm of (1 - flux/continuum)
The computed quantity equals 0.12 nm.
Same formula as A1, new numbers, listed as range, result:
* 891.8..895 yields 14.3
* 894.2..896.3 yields 14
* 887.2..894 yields 14.2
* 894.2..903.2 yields 14.9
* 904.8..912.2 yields 15.3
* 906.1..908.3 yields 15.2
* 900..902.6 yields 15.2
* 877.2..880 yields 15.7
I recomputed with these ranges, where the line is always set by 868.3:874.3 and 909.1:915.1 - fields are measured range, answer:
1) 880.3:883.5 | -0.07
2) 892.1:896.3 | 0.24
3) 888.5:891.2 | 0.17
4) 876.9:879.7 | -0.19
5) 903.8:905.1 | -0.04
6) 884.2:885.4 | -0.06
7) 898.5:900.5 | -0.09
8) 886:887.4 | 0.01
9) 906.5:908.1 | 0.00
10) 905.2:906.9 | 0.02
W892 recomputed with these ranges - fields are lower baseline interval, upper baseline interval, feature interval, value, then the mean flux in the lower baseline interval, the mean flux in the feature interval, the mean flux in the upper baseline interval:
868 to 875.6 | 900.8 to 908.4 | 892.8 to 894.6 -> 0.03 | 14.7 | 14.7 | 15.3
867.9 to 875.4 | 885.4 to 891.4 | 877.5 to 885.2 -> -0.06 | 14.7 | 15.4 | 14.5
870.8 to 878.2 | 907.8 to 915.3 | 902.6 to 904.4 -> -0.05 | 15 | 15.9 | 15.2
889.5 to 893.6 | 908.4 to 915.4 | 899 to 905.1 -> -0.05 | 14.3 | 15.5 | 15.3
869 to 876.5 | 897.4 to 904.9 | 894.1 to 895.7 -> 0.08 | 14.7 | 14.2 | 15.5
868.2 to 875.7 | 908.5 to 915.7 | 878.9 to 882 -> -0.05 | 14.7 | 15.5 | 15.3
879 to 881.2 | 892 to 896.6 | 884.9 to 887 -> -0.02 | 15.4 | 15.2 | 14.2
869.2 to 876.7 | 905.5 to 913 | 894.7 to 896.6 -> 0.09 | 14.7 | 13.8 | 15.3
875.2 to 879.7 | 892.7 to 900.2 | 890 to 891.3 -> 0.04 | 15.8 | 14.5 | 14.7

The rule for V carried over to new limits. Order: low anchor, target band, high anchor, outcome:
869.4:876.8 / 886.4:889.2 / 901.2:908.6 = 0.134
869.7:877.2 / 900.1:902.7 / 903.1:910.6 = 0.018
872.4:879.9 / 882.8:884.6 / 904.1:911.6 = -0.003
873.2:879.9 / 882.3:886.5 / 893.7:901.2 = -0.055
